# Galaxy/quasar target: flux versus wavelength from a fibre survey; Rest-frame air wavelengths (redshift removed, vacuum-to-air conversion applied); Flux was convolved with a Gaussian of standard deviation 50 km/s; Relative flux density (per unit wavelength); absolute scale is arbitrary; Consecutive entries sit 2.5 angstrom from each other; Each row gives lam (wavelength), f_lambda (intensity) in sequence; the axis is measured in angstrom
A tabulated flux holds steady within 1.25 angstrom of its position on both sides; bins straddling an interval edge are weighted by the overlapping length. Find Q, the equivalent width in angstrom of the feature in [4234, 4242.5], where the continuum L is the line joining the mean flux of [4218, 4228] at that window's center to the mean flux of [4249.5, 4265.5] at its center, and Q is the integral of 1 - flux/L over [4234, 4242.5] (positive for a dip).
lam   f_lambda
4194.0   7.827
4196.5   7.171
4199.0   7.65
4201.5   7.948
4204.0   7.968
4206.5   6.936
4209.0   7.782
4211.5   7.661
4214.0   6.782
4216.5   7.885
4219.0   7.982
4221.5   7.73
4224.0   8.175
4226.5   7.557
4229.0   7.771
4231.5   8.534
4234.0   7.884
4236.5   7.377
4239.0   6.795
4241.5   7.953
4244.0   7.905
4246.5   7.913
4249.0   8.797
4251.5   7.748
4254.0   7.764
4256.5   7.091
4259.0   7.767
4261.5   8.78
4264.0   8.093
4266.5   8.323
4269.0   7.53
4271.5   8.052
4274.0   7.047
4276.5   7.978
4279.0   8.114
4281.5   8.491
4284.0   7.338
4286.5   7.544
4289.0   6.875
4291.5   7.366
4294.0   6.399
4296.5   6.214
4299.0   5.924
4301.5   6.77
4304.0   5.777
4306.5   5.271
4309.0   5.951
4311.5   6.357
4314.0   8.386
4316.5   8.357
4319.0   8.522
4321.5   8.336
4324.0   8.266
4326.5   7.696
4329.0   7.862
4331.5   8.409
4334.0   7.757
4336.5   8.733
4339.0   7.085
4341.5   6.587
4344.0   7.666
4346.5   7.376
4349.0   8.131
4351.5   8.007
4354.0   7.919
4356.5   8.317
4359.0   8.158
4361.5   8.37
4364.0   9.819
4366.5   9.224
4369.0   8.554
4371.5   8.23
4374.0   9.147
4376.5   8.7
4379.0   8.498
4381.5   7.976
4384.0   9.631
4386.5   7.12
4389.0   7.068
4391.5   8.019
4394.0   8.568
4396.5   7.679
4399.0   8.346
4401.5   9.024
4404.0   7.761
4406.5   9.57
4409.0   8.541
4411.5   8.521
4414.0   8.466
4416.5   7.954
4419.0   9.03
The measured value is 0.5 angstrom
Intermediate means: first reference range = 7.86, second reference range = 7.92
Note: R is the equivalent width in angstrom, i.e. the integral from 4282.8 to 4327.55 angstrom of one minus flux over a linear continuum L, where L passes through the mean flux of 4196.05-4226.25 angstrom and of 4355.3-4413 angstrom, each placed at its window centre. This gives 5.7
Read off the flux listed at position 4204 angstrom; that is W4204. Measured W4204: 7.968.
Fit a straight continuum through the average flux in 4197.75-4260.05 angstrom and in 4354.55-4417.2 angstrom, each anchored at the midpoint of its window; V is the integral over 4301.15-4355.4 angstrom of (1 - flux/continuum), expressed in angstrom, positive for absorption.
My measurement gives 4.4 angstrom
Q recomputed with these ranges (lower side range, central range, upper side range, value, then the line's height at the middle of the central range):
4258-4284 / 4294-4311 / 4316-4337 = 4.3 angstrom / 8.1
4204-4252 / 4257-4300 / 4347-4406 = 2.3 angstrom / 7.96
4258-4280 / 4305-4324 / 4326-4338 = 1.7 angstrom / 8.06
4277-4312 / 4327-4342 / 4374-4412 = -0.8 angstrom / 7.42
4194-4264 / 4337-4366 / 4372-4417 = 0.7 angstrom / 8.21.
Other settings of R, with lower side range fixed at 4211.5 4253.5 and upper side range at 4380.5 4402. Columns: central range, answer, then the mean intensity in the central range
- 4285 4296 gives 1.28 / 7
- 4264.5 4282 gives -0.08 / 7.92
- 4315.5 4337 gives -0.54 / 8.2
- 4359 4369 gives -1.08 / 8.94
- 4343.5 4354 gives 0.29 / 7.82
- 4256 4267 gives -0.27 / 8.05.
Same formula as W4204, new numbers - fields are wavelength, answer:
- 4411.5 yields 8.521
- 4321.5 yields 8.336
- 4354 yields 7.919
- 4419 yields 9.03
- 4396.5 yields 7.679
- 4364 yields 9.819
